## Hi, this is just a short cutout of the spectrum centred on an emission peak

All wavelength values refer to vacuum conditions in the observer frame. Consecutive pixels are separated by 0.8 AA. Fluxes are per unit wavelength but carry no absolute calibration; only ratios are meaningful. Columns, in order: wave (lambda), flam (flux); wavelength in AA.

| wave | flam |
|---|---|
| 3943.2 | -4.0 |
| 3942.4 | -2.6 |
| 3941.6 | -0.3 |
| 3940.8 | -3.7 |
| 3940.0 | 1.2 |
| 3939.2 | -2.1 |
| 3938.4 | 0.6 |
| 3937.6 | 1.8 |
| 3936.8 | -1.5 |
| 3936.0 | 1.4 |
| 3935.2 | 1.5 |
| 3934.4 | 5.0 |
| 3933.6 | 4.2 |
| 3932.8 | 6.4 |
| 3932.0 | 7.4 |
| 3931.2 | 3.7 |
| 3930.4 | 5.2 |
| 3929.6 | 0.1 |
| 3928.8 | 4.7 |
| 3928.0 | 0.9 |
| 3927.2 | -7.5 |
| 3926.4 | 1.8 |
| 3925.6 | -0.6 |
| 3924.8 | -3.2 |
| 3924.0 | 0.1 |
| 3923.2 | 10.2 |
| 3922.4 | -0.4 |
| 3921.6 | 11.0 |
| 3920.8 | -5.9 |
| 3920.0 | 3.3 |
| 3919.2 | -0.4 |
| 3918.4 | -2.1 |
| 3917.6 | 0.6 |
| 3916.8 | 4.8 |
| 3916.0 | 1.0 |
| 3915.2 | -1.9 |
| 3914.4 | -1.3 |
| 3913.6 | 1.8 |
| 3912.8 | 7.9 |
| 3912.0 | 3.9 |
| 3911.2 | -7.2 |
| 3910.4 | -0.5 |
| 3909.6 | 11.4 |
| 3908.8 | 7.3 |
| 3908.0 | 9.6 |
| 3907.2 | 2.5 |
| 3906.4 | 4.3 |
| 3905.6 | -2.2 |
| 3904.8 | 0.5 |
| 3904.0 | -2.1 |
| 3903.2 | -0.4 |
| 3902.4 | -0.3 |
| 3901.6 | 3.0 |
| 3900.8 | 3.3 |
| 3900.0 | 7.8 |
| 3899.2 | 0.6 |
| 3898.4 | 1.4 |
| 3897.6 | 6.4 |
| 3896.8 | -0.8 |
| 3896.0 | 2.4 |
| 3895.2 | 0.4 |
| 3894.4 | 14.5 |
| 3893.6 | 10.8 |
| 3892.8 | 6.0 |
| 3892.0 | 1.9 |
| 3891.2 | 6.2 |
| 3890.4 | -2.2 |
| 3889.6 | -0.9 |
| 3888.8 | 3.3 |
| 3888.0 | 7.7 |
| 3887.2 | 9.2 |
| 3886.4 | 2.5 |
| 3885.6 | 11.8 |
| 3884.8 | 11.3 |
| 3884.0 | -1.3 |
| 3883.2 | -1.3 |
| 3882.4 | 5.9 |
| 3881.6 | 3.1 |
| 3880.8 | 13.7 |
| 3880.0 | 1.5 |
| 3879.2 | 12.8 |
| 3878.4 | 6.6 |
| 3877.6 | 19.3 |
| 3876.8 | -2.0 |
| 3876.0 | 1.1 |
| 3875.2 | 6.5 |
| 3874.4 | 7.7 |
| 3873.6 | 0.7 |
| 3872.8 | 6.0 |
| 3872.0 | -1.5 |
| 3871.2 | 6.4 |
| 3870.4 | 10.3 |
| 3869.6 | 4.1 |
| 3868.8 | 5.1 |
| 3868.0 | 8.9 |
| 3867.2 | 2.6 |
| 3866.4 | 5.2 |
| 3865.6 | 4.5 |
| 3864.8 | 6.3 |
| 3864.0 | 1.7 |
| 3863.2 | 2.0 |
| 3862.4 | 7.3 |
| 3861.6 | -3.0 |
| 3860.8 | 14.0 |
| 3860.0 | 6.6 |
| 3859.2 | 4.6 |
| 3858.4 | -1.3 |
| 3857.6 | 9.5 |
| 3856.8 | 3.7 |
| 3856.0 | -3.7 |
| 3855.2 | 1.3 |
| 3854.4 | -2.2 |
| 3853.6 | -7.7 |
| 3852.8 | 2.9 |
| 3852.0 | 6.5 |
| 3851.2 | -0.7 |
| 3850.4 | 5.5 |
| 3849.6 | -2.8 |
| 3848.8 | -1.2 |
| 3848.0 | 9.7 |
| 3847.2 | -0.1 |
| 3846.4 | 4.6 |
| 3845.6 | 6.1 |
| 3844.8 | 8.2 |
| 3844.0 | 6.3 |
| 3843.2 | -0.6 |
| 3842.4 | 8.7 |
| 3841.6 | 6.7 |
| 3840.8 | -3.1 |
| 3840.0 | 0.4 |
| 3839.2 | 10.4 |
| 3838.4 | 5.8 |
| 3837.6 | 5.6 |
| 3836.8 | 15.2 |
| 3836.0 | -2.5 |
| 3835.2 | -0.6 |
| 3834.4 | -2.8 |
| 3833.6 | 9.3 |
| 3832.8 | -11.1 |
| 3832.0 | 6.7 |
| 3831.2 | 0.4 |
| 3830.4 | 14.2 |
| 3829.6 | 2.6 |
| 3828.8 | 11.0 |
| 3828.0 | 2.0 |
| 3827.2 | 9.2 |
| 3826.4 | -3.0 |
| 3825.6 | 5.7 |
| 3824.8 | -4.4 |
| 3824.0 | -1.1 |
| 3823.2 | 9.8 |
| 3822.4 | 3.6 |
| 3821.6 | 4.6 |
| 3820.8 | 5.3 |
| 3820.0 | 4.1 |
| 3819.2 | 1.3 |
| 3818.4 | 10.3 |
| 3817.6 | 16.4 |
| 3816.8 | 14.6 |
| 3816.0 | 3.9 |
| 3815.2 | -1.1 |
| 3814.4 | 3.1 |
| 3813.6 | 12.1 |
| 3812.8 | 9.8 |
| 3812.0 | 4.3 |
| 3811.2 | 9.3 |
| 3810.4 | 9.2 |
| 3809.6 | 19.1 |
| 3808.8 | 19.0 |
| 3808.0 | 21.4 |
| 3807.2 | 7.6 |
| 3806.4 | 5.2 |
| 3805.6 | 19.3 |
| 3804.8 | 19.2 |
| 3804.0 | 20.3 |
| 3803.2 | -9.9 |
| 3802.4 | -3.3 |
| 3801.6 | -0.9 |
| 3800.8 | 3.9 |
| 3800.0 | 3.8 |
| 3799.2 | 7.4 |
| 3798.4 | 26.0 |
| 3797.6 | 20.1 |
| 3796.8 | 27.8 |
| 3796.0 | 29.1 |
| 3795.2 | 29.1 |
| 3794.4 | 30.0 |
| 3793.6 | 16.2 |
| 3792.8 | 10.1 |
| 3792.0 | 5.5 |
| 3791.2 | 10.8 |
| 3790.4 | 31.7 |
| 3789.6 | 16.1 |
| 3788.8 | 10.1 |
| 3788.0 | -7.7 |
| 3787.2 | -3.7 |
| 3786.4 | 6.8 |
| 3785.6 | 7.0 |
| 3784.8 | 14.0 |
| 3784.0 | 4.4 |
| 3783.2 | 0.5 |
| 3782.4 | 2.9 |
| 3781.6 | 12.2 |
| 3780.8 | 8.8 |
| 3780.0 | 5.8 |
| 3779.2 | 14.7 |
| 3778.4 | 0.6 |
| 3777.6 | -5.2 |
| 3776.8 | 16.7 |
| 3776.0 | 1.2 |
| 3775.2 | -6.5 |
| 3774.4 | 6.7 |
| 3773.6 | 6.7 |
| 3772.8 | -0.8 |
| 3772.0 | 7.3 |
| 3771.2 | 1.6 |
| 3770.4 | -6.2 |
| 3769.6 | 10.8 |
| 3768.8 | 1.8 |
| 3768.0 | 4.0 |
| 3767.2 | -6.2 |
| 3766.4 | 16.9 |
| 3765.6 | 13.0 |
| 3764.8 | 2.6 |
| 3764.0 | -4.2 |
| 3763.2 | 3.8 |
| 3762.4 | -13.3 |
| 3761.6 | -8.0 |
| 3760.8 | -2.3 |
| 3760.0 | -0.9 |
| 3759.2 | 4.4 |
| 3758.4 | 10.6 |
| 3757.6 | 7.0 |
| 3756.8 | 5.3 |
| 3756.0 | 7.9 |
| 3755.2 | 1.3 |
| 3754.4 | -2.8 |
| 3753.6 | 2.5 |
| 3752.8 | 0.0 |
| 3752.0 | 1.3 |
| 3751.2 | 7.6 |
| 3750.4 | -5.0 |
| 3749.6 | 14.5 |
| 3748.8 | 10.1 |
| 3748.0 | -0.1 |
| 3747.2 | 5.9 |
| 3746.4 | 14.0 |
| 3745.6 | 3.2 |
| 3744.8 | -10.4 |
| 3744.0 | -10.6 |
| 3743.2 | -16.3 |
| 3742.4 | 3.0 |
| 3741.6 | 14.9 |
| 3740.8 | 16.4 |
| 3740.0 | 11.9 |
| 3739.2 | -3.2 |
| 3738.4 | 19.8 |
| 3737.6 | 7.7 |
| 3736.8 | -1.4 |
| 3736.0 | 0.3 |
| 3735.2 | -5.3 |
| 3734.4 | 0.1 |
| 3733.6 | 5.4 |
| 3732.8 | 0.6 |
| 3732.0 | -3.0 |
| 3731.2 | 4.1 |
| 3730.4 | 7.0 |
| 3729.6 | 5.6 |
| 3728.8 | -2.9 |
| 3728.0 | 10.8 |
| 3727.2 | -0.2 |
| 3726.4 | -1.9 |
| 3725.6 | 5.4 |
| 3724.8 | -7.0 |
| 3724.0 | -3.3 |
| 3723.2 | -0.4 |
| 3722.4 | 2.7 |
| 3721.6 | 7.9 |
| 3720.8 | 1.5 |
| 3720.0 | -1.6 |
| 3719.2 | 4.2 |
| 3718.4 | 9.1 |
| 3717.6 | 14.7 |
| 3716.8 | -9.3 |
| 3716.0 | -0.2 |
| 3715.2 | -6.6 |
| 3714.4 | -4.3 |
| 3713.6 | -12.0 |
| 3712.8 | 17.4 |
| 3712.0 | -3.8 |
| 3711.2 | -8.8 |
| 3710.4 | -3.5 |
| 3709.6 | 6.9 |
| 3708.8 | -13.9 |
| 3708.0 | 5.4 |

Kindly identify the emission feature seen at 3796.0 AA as Lyman alpha 1216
